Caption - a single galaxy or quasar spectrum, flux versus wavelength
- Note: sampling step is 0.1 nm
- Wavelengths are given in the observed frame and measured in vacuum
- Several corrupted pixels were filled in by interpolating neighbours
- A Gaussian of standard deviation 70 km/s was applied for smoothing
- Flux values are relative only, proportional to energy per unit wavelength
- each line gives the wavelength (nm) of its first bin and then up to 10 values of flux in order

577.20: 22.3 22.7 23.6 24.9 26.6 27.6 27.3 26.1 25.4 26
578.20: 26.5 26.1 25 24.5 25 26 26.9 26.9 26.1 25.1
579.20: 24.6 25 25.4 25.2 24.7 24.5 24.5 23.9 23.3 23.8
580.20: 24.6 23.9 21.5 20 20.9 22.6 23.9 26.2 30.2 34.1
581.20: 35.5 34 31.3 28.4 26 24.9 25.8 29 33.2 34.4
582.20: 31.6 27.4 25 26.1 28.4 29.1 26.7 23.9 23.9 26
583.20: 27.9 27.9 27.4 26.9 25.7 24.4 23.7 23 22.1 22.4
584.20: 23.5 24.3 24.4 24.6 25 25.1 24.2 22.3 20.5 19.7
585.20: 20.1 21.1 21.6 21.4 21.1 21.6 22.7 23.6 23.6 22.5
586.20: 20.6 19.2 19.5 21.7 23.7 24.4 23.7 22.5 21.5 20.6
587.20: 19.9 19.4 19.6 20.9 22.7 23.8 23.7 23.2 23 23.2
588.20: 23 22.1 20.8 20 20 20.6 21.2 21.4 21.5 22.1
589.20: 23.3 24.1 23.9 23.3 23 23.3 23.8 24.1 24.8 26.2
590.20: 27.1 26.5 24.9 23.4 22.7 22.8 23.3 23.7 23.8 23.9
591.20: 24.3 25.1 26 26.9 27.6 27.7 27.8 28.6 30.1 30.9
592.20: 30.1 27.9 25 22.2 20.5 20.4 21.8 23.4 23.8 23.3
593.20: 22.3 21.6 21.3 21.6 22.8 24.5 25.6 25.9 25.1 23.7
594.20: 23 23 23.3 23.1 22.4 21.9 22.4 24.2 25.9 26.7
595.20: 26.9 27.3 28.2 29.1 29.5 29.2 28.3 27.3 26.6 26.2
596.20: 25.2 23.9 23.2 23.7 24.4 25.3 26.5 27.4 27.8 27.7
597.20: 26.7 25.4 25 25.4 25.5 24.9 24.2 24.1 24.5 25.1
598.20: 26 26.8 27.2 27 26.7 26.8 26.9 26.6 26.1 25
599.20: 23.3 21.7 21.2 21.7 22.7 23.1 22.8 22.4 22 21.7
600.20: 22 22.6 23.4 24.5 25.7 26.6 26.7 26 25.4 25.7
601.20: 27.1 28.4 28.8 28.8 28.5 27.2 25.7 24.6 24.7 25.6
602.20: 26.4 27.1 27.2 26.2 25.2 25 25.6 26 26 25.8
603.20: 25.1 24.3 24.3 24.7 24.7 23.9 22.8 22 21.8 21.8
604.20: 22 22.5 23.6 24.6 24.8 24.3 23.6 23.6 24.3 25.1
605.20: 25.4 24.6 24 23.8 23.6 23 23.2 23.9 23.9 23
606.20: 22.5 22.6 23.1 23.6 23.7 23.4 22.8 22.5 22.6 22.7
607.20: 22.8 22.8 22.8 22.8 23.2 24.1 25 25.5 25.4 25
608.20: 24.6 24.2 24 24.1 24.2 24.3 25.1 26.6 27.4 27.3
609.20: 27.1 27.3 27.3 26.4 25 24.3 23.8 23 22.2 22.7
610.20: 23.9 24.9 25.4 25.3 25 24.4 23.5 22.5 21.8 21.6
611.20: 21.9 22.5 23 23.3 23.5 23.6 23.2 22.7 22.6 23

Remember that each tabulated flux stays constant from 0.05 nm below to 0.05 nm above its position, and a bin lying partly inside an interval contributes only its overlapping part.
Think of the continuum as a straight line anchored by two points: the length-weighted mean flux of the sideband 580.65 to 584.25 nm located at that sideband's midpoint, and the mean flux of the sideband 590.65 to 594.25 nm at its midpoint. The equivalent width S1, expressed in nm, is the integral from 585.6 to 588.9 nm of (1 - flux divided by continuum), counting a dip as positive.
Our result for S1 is 0.54 nm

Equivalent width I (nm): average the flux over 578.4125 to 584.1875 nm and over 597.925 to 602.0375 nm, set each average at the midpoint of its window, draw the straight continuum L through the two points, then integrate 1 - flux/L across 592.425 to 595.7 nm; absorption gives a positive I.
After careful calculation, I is 0.181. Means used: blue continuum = 26.2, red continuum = 25.1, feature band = 24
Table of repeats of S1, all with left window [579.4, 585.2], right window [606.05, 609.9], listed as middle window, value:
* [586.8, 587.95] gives 0.171 nm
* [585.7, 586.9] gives 0.155 nm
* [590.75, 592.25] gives -0.082 nm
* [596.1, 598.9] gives -0.088 nm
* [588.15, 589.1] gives 0.157 nm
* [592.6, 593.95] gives 0.124 nm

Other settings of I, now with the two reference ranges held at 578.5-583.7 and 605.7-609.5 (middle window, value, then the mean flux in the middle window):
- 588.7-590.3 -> 0.140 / 23.5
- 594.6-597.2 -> -0.090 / 26.1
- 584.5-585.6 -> 0.169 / 22.2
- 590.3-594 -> 0.129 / 24.7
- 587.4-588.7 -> 0.195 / 22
